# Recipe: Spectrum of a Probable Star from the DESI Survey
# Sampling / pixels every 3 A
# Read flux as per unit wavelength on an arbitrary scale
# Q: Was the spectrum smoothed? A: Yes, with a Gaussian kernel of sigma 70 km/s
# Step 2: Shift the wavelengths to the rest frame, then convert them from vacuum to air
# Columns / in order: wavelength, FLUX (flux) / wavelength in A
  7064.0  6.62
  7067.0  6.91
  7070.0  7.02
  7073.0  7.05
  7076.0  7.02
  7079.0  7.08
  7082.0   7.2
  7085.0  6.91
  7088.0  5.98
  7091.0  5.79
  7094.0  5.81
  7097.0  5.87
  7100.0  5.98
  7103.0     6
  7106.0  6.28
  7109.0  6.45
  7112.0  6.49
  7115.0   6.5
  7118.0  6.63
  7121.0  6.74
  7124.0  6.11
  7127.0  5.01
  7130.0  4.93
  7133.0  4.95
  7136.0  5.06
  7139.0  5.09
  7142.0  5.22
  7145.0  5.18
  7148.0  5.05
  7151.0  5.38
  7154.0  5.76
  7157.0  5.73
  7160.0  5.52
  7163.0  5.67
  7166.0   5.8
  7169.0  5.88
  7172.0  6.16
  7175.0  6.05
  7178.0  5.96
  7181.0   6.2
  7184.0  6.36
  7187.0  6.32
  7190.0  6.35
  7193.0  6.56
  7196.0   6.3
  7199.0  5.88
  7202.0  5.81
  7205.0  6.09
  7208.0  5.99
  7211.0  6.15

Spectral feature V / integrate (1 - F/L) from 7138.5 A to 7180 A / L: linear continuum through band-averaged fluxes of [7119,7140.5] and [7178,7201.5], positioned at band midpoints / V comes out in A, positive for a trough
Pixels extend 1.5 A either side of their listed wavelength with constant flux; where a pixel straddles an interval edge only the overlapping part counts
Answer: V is 1.5 A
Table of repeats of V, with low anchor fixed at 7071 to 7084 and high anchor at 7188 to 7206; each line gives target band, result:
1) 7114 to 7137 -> 3.4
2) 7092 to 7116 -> 2.5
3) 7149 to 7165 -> 2.2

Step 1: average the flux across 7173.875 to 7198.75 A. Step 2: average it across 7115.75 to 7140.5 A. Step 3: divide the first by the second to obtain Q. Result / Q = 1.12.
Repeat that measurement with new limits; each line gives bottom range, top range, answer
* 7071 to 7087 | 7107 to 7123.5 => 0.93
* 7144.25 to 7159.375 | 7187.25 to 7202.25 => 1.14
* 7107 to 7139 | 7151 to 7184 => 1.00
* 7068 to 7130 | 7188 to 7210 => 0.97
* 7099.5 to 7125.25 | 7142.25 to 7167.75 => 0.86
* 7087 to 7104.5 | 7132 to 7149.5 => 0.86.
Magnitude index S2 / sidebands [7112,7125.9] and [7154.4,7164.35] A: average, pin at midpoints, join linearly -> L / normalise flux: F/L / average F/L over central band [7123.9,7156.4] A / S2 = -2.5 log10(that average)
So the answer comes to 0.15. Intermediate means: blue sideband 6.45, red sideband 5.65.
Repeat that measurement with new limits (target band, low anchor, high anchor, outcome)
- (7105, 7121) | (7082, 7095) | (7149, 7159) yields -0.086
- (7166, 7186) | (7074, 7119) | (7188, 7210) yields 0.021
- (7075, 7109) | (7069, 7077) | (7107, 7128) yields 0.062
